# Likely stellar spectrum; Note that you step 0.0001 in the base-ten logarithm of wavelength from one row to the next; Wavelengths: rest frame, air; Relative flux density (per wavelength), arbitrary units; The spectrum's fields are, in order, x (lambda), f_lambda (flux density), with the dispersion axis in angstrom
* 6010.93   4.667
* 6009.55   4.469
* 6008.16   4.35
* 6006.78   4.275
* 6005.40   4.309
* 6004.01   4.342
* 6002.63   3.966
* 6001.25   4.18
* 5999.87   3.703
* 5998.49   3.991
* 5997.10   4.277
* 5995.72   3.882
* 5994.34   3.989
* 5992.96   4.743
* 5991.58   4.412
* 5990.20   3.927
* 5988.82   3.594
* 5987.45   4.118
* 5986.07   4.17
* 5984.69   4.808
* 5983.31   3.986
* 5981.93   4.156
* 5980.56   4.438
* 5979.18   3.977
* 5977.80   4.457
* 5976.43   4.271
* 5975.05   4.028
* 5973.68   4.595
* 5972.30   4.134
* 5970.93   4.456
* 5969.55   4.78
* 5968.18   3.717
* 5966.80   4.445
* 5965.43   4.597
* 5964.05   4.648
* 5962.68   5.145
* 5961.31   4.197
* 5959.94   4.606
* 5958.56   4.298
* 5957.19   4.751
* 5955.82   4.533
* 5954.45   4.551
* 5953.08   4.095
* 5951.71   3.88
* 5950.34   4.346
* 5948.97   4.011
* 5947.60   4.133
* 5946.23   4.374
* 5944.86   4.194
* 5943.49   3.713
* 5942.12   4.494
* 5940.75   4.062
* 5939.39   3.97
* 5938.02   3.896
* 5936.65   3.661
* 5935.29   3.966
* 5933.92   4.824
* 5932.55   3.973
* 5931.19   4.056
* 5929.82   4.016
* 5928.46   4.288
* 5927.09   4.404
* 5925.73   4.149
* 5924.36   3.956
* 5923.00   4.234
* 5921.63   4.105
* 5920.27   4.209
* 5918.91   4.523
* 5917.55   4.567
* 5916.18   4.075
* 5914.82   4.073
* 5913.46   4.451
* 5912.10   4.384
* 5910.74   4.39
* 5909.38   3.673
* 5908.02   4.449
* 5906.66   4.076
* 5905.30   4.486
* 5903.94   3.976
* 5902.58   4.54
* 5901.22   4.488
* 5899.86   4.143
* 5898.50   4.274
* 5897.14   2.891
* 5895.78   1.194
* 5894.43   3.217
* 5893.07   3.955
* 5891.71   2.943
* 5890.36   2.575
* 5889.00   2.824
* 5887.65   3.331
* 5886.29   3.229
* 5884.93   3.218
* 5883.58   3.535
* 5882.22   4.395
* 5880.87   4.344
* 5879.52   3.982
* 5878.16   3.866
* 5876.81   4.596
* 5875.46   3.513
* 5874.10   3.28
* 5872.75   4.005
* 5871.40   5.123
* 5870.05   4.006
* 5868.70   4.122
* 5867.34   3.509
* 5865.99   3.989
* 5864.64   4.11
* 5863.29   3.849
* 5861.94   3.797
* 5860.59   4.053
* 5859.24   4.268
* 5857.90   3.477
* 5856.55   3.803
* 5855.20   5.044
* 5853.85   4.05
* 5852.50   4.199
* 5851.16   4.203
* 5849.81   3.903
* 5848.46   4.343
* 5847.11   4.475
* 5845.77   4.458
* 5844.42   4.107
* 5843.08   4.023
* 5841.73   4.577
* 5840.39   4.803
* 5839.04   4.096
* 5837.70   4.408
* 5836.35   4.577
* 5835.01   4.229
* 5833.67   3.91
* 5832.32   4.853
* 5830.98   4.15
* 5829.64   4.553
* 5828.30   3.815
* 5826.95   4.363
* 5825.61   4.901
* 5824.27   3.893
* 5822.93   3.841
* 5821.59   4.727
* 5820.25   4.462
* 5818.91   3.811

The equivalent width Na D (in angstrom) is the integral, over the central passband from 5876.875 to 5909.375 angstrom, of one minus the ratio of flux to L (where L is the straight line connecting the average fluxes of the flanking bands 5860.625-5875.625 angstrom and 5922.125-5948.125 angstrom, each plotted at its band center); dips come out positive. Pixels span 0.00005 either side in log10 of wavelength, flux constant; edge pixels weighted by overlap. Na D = 2.8 angstrom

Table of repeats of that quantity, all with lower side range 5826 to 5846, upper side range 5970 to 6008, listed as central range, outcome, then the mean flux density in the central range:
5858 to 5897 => 5.80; 3.66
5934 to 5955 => 0.64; 4.11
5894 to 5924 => 1.70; 4.03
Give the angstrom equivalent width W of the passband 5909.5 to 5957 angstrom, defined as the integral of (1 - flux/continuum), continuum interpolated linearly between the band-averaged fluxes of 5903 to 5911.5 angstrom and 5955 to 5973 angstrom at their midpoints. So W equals 1.4 angstrom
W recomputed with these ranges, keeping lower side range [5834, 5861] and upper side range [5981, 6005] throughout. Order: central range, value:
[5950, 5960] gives -0.5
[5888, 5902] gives 3.2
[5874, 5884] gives 0.6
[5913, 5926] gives -0.1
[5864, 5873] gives 0.2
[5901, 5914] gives -0.2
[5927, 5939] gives 0.2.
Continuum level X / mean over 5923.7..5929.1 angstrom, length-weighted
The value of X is 4.19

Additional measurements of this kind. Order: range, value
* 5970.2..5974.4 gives 4.4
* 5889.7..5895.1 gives 3.17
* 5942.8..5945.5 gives 3.95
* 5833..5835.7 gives 4.08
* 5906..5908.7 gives 4.26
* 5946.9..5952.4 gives 4.09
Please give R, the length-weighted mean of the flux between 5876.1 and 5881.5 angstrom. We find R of 4.19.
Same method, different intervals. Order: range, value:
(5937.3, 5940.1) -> 3.93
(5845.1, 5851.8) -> 4.27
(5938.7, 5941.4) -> 4.02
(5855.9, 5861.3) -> 3.9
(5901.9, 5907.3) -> 4.27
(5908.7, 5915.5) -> 4.2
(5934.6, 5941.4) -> 3.91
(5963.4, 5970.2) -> 4.43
